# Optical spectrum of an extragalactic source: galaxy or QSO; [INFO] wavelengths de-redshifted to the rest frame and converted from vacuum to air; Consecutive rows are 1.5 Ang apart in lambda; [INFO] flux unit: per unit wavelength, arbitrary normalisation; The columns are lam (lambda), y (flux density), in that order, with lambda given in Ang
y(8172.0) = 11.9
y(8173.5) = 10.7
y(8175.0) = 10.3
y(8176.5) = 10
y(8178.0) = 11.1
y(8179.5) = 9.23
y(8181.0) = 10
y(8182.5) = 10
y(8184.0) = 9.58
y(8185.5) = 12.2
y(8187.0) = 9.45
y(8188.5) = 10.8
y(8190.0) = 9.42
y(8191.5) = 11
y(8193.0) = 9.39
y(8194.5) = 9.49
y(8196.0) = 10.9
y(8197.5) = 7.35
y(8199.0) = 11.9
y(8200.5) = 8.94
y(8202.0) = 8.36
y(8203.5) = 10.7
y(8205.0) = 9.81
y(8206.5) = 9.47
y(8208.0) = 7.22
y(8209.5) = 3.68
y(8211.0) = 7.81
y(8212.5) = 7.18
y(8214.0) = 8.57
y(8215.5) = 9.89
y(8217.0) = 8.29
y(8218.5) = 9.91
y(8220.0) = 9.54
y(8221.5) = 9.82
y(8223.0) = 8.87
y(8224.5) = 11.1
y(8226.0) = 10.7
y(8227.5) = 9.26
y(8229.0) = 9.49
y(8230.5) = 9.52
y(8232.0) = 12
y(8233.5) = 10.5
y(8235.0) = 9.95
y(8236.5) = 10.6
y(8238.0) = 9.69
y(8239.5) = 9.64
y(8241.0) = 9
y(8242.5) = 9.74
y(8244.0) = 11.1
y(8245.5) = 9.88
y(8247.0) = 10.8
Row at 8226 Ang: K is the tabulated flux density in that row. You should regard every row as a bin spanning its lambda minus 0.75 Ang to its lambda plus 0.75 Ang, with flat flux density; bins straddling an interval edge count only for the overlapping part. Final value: 10.7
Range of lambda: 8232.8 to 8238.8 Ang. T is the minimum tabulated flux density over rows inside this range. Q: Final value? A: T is 9.69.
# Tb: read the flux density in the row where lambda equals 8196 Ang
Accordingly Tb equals 10.9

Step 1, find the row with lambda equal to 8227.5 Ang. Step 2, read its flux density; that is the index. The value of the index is 9.26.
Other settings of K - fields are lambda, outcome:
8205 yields 9.81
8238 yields 9.69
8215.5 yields 9.89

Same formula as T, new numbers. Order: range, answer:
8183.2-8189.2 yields 9.45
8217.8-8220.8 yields 9.54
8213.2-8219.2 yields 8.29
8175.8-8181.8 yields 9.23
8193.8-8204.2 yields 7.35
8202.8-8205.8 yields 9.81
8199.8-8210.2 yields 3.68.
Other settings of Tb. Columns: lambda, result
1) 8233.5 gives 10.5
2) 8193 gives 9.39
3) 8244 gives 11.1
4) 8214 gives 8.57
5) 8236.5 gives 10.6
